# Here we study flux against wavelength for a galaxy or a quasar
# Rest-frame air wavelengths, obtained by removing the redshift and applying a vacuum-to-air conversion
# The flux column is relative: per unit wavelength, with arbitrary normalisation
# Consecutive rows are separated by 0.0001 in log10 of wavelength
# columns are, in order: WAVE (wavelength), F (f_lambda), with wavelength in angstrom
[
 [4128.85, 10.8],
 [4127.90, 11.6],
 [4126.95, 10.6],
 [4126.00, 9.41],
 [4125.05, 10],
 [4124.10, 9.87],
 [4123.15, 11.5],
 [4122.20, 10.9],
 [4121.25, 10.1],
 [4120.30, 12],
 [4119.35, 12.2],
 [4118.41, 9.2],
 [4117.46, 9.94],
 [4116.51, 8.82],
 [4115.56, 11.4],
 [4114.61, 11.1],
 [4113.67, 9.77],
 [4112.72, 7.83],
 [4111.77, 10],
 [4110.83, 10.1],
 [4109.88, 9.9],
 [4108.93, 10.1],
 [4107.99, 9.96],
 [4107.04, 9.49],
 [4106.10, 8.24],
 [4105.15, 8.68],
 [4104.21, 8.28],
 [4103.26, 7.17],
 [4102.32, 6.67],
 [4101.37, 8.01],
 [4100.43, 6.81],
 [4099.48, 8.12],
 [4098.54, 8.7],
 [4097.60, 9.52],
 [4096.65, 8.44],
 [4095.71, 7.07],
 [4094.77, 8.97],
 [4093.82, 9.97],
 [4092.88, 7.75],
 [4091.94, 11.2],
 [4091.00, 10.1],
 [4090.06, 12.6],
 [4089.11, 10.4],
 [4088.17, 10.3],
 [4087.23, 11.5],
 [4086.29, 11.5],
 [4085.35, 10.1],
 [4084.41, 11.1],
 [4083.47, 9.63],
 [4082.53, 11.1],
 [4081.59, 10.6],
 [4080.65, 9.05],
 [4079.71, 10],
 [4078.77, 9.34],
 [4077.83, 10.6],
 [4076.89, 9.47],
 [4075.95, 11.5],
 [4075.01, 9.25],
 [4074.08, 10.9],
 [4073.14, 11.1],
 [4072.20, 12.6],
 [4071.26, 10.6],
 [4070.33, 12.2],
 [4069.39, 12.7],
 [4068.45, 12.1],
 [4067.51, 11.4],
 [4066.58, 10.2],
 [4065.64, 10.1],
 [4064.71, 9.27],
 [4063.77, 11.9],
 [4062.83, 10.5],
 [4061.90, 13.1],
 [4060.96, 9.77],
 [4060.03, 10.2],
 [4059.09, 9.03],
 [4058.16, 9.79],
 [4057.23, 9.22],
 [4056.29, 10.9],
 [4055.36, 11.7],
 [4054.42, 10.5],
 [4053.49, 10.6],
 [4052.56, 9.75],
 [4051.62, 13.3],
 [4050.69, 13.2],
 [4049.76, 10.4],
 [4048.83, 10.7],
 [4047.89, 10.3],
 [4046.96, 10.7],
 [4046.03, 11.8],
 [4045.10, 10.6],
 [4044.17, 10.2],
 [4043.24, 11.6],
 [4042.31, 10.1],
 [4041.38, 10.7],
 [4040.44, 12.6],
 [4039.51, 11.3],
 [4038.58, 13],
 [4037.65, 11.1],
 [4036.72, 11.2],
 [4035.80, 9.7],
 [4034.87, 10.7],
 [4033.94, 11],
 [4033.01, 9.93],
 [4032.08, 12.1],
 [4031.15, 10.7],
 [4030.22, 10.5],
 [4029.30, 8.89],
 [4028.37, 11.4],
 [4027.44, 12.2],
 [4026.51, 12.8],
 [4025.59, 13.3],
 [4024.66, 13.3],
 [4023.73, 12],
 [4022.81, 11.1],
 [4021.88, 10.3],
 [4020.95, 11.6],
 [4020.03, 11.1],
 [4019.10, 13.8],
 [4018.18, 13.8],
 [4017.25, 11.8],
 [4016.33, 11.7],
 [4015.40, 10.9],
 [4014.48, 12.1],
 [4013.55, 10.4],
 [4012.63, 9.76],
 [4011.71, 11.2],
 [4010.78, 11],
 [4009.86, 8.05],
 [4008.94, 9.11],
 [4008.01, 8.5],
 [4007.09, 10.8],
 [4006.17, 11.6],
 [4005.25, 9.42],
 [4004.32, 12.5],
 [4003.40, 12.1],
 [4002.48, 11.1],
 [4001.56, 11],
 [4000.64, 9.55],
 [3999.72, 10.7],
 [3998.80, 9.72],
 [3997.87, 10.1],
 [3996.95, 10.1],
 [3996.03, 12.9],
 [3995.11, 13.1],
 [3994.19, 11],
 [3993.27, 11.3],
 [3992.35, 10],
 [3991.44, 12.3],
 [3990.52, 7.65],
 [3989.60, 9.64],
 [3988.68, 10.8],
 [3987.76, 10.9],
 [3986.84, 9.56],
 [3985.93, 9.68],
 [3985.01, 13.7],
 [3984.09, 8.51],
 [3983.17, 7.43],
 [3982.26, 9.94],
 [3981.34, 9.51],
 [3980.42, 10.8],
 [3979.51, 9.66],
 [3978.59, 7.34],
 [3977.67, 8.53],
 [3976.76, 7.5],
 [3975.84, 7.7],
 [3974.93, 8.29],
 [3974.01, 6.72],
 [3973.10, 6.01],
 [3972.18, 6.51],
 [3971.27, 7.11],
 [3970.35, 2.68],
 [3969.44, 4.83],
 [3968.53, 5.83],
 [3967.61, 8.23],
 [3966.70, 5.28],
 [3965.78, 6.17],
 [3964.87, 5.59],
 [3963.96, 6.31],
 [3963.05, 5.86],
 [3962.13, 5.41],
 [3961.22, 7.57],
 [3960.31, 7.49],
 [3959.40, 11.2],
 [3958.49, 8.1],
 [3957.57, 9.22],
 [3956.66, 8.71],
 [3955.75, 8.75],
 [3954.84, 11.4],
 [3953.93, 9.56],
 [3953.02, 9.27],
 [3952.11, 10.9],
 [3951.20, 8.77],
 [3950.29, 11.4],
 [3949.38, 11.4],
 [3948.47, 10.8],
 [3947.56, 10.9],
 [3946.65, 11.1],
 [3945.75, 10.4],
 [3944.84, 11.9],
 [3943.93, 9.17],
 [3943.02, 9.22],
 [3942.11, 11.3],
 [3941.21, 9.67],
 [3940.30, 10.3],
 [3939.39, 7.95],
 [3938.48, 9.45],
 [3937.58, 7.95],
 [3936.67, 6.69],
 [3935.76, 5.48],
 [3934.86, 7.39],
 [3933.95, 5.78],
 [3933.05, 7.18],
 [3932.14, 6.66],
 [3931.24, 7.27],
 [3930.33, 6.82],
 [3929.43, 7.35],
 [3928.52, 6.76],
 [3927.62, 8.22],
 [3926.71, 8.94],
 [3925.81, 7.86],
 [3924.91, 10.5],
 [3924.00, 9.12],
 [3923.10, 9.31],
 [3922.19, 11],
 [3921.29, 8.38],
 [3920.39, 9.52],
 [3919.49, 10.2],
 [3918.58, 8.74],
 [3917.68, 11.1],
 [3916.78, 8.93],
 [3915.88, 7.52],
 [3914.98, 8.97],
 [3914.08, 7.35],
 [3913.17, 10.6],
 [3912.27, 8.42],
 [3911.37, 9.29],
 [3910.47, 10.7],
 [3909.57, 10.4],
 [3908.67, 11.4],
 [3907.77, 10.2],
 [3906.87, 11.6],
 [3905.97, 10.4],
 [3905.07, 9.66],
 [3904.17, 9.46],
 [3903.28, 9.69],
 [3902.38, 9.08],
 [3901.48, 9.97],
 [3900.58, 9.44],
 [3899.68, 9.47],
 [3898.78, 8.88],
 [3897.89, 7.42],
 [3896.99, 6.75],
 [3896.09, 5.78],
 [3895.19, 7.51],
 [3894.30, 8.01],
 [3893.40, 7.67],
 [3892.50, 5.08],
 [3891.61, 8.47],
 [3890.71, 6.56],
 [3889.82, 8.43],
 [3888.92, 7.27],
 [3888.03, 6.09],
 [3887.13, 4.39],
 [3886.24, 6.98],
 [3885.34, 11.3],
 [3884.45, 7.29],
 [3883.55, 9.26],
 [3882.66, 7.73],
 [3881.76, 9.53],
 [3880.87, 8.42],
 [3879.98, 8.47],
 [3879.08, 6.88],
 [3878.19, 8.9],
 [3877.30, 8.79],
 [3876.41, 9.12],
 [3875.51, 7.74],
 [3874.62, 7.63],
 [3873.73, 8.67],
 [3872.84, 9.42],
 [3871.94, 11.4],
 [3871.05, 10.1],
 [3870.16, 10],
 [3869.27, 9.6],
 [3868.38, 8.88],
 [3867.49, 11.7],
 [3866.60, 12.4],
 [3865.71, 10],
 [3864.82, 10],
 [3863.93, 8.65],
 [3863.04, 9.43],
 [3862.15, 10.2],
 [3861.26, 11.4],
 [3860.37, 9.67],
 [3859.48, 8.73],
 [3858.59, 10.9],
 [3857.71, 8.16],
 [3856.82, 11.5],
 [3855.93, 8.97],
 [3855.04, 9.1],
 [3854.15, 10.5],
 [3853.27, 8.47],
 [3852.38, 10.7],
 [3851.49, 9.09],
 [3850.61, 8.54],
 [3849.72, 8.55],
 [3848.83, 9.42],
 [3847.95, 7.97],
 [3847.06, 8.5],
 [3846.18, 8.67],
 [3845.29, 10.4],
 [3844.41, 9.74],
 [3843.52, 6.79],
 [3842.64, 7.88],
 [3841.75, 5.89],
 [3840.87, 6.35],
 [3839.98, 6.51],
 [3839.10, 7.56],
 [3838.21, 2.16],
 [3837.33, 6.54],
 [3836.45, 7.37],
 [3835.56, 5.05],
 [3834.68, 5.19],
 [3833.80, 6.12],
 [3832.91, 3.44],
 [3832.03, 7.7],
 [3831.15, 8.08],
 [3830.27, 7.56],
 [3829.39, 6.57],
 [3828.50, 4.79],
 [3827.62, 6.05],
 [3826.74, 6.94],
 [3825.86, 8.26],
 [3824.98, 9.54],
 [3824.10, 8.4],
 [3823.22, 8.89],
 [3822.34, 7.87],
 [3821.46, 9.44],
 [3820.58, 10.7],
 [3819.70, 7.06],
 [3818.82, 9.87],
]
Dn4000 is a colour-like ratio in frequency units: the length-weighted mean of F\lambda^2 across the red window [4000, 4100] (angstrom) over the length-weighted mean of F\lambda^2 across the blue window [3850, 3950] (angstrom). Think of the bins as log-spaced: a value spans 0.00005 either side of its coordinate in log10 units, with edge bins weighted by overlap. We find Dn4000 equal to 1.3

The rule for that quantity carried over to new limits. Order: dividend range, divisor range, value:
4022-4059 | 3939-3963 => 1.21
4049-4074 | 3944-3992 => 1.33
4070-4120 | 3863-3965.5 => 1.21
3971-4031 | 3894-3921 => 1.18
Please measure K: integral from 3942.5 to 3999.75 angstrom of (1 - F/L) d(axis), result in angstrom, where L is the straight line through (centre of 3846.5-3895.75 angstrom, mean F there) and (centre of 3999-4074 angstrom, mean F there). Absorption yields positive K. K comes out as 6.7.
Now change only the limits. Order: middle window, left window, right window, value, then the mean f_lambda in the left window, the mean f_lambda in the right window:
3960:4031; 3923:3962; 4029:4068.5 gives 1.78 angstrom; 8.93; 10.8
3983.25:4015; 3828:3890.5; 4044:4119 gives -3.60 angstrom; 8.35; 10.1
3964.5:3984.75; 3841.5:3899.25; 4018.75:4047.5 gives 5.94 angstrom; 8.72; 11.3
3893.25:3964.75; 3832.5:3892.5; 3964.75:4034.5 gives 1.85 angstrom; 8.42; 9.97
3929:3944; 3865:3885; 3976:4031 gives 2.98 angstrom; 9.2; 10.7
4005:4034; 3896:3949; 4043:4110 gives -4.10 angstrom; 9.04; 10.2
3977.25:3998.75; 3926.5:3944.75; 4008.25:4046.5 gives -0.71 angstrom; 8.04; 11.2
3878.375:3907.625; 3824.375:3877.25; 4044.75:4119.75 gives 1.65 angstrom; 8.42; 10.2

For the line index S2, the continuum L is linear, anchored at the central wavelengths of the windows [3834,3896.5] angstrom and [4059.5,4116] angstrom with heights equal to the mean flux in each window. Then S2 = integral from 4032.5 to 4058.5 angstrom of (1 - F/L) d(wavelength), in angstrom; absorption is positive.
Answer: -3.4 angstrom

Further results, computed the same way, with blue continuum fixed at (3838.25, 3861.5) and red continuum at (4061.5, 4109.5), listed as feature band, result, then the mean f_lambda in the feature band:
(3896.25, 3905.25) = 0.1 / 8.86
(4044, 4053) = -1.2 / 11.1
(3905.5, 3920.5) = -1.1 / 9.73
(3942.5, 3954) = -1.4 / 10.4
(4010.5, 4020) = -2.0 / 11.6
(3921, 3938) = 2.5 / 7.82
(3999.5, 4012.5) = -1.2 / 10.5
